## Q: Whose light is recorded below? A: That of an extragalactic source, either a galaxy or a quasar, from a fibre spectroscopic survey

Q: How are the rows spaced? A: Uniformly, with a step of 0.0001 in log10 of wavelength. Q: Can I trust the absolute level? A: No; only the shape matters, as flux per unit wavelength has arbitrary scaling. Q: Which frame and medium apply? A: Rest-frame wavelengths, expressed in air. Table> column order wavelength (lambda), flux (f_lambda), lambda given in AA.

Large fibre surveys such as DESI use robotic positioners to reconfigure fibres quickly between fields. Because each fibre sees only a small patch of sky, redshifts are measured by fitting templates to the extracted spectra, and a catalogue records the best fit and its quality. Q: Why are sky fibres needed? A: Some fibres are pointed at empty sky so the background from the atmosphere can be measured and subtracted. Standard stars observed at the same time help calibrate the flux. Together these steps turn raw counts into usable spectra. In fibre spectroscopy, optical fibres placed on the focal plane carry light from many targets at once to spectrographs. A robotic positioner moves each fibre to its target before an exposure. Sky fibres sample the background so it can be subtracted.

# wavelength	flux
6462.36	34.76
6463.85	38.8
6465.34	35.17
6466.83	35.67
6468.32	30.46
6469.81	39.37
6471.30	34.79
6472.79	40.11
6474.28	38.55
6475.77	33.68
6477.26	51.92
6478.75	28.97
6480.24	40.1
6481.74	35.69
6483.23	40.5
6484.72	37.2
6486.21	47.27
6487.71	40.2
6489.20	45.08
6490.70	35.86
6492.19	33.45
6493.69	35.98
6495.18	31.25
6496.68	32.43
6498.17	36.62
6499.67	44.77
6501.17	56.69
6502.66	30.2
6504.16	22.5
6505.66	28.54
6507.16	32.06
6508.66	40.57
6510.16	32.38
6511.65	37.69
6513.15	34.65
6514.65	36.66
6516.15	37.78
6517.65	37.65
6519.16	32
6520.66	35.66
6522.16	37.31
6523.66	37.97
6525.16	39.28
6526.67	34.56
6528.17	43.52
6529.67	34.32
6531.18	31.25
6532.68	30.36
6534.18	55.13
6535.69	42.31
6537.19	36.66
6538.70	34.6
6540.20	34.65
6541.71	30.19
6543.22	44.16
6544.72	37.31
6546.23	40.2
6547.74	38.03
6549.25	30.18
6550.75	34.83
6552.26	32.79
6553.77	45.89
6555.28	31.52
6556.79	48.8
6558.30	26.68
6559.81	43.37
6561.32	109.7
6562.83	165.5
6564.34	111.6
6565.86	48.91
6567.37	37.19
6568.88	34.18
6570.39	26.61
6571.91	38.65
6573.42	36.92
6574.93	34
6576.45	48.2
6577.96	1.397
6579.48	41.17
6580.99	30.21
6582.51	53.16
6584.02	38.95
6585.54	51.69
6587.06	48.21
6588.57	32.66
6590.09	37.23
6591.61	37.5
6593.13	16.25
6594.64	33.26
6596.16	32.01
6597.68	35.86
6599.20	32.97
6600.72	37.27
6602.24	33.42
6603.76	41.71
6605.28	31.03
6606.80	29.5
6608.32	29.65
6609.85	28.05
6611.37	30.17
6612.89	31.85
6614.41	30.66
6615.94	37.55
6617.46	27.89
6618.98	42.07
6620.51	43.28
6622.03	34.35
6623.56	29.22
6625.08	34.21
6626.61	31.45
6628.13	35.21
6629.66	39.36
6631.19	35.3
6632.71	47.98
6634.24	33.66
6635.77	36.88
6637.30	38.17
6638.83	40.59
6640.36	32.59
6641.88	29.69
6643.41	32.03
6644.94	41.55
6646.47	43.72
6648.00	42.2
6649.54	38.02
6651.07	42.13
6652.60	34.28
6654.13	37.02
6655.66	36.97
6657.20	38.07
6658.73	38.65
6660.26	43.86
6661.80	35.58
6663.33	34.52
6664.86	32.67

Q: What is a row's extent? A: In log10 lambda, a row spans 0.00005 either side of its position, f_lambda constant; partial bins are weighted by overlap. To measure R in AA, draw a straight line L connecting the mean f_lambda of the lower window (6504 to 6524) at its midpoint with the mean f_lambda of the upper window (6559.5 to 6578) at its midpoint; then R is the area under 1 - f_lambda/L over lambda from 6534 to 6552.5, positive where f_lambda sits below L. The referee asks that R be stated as 3.9 AA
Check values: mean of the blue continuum 34.8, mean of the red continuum 59.1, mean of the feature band 37.4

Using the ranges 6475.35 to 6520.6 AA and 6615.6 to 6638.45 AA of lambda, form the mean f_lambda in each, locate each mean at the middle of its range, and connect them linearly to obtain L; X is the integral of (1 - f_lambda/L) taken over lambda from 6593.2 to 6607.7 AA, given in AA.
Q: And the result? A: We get 1.3 AA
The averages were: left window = 37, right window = 36.5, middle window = 33.2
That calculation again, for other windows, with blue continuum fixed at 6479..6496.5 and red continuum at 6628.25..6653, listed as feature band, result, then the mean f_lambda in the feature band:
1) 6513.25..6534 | 0.8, 36.5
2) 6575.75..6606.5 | 1.9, 35.6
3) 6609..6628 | 2.3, 33.4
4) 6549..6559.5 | 0.4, 36.4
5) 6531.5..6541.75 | 0.0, 38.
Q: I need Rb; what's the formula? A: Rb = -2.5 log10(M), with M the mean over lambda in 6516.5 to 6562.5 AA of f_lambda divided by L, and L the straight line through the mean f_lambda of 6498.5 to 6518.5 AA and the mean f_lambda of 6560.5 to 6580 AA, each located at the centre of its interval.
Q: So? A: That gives 0.14 mag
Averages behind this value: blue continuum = 36.3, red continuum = 56.6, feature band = 40.9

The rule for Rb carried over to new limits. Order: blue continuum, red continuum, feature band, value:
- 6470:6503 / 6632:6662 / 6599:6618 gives 0.181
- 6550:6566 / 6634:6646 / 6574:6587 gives 0.427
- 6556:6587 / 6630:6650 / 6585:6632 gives 0.262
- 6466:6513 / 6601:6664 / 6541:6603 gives -0.183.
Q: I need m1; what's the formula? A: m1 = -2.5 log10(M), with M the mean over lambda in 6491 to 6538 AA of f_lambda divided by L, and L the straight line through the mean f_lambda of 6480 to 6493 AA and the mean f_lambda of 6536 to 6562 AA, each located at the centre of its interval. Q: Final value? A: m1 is 0.102 mag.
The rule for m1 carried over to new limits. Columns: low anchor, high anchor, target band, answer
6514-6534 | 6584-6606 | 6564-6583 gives -0.11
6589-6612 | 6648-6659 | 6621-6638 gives -0.02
